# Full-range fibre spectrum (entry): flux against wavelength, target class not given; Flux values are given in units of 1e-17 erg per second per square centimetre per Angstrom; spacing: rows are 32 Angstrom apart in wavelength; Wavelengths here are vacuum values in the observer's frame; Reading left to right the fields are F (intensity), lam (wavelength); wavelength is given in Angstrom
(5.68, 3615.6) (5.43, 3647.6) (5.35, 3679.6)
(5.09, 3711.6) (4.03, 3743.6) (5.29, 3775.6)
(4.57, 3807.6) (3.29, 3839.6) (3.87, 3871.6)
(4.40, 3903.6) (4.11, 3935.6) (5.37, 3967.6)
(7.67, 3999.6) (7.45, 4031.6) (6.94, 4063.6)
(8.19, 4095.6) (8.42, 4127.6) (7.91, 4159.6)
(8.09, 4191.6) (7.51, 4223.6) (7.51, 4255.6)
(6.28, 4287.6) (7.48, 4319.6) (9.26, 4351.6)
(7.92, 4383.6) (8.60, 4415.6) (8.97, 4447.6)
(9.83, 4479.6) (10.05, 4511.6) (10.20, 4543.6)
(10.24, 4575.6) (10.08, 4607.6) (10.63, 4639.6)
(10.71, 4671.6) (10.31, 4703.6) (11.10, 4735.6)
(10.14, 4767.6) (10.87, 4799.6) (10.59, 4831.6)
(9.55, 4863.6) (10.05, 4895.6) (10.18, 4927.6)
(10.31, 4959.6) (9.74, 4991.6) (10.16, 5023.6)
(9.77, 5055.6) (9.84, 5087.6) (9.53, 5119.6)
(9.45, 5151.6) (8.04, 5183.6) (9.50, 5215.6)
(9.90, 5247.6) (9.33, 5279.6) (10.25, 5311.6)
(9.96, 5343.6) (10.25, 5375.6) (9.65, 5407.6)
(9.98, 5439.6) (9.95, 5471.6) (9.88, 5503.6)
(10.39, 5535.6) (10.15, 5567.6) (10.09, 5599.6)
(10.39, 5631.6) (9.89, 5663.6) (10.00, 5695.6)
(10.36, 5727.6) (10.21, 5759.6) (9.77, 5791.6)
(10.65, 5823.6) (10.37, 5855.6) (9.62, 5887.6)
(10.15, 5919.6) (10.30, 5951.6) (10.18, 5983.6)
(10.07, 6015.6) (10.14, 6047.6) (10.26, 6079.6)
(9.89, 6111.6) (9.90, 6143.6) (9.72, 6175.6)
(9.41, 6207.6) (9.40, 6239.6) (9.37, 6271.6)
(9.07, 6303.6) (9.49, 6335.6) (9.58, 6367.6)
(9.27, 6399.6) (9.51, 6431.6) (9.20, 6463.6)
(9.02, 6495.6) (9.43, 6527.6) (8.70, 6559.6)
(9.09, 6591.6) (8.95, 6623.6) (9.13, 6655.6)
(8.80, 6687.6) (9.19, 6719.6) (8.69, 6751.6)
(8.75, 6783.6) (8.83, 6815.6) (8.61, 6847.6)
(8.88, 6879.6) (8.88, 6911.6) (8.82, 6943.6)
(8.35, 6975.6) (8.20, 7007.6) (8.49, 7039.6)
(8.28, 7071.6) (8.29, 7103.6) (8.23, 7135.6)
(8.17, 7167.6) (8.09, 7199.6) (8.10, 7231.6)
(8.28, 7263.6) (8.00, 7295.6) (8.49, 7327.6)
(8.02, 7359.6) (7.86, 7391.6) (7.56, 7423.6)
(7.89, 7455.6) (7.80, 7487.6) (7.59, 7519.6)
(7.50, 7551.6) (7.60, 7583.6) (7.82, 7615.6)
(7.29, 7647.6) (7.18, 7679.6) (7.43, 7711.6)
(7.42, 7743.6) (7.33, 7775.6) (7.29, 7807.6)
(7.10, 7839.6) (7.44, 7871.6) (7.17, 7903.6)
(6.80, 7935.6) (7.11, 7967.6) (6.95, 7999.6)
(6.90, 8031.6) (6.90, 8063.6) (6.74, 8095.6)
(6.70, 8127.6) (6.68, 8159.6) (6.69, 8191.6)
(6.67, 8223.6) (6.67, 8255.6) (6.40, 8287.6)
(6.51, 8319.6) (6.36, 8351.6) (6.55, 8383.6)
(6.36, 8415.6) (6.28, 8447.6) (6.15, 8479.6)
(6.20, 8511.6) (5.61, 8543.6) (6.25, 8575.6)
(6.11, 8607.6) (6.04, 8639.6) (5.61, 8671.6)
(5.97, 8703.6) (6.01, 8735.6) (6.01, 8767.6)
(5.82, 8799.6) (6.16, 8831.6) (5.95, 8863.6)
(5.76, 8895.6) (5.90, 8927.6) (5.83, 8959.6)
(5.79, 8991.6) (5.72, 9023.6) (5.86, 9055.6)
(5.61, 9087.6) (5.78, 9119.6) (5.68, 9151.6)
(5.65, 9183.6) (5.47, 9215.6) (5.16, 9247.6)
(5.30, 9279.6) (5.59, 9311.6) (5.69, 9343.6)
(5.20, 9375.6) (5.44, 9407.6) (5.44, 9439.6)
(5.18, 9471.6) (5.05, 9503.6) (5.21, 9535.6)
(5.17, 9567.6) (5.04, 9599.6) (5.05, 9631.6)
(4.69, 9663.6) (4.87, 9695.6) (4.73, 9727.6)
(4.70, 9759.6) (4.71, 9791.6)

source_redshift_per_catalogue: 0.000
